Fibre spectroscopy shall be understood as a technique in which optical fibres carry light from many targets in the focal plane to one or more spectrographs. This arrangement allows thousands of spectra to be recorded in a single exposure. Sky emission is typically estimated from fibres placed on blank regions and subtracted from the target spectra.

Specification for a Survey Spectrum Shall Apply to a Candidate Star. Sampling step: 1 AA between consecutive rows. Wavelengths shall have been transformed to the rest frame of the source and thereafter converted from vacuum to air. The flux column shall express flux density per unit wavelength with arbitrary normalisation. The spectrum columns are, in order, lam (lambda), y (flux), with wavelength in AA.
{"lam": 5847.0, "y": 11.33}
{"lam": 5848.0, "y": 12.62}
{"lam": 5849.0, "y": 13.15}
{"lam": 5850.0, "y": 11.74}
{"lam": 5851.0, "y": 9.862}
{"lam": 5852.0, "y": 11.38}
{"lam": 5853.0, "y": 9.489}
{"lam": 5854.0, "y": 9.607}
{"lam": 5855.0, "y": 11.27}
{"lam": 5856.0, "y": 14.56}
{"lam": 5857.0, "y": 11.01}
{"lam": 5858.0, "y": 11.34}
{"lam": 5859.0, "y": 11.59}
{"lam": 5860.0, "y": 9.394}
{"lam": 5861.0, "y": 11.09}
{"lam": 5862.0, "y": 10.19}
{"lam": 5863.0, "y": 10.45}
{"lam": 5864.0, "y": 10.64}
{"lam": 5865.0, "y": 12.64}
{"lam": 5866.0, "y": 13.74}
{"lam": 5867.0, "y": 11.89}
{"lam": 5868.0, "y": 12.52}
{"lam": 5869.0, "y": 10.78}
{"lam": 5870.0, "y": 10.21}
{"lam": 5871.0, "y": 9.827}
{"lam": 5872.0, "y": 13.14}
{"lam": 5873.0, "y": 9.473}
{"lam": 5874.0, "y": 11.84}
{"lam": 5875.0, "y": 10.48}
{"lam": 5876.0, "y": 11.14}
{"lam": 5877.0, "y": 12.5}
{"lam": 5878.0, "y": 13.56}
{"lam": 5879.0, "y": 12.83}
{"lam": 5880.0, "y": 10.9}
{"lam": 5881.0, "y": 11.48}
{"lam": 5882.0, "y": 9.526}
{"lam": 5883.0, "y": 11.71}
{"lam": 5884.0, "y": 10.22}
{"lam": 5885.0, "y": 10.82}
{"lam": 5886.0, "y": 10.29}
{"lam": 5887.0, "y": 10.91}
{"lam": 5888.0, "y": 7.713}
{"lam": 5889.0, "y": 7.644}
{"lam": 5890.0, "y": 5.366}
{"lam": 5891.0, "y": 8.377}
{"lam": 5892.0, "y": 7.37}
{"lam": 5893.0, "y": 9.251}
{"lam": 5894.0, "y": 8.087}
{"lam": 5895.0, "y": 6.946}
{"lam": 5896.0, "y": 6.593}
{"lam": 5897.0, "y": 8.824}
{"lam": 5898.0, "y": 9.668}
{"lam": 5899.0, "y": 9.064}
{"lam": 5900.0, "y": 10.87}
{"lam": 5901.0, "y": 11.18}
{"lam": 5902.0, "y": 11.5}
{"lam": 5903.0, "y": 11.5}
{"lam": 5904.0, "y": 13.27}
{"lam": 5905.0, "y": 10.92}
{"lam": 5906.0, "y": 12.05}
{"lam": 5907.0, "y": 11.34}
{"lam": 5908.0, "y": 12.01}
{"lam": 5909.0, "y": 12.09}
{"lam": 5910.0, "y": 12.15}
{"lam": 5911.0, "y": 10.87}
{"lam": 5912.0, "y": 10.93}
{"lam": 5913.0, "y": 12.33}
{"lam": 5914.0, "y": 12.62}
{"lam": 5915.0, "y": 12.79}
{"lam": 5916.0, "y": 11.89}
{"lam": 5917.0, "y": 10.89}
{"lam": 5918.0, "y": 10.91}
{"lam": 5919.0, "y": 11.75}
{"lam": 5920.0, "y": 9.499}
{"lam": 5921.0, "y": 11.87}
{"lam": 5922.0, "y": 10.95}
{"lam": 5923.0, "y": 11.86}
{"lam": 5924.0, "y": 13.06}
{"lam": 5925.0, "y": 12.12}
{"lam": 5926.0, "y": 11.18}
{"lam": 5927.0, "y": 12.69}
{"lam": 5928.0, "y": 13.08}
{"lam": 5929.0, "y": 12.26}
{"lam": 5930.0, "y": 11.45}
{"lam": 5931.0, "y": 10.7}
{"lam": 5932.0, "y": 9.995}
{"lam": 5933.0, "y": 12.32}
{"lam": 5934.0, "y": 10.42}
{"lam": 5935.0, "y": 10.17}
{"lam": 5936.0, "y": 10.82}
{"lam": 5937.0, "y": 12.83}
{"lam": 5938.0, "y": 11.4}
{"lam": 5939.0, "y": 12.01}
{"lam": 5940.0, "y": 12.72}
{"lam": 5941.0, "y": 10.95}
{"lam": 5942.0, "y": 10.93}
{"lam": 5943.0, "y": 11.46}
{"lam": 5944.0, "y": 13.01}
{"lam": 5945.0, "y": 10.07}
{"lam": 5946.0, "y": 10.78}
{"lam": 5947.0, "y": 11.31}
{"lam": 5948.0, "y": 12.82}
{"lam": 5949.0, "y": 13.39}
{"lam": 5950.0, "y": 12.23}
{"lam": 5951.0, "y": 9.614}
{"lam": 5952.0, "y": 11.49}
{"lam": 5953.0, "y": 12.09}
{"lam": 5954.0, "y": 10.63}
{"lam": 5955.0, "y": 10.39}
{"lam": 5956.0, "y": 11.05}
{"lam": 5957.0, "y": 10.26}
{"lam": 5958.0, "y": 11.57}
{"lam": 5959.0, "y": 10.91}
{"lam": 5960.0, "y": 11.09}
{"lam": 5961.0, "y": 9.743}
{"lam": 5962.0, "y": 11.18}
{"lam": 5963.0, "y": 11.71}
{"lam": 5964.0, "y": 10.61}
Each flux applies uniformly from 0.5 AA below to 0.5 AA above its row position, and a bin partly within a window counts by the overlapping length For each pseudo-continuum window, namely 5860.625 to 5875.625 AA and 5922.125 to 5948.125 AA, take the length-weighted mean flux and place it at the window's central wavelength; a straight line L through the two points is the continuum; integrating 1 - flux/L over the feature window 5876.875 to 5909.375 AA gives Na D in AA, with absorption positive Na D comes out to 3.5 AA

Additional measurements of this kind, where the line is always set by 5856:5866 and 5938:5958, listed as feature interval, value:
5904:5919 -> -0.52 AA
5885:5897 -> 3.30 AA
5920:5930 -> -0.50 AA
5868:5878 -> 0.03 AA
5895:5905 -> 1.05 AA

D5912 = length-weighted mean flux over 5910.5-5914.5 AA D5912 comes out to 11.7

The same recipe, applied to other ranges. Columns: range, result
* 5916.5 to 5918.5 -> 10.9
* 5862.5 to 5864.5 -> 10.5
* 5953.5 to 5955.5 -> 10.5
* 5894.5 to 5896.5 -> 6.77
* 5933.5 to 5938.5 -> 11.1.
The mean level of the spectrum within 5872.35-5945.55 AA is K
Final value 10.9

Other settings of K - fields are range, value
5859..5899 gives 10.3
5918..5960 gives 11.5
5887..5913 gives 9.89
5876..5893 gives 10.1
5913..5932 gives 11.7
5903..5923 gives 11.6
